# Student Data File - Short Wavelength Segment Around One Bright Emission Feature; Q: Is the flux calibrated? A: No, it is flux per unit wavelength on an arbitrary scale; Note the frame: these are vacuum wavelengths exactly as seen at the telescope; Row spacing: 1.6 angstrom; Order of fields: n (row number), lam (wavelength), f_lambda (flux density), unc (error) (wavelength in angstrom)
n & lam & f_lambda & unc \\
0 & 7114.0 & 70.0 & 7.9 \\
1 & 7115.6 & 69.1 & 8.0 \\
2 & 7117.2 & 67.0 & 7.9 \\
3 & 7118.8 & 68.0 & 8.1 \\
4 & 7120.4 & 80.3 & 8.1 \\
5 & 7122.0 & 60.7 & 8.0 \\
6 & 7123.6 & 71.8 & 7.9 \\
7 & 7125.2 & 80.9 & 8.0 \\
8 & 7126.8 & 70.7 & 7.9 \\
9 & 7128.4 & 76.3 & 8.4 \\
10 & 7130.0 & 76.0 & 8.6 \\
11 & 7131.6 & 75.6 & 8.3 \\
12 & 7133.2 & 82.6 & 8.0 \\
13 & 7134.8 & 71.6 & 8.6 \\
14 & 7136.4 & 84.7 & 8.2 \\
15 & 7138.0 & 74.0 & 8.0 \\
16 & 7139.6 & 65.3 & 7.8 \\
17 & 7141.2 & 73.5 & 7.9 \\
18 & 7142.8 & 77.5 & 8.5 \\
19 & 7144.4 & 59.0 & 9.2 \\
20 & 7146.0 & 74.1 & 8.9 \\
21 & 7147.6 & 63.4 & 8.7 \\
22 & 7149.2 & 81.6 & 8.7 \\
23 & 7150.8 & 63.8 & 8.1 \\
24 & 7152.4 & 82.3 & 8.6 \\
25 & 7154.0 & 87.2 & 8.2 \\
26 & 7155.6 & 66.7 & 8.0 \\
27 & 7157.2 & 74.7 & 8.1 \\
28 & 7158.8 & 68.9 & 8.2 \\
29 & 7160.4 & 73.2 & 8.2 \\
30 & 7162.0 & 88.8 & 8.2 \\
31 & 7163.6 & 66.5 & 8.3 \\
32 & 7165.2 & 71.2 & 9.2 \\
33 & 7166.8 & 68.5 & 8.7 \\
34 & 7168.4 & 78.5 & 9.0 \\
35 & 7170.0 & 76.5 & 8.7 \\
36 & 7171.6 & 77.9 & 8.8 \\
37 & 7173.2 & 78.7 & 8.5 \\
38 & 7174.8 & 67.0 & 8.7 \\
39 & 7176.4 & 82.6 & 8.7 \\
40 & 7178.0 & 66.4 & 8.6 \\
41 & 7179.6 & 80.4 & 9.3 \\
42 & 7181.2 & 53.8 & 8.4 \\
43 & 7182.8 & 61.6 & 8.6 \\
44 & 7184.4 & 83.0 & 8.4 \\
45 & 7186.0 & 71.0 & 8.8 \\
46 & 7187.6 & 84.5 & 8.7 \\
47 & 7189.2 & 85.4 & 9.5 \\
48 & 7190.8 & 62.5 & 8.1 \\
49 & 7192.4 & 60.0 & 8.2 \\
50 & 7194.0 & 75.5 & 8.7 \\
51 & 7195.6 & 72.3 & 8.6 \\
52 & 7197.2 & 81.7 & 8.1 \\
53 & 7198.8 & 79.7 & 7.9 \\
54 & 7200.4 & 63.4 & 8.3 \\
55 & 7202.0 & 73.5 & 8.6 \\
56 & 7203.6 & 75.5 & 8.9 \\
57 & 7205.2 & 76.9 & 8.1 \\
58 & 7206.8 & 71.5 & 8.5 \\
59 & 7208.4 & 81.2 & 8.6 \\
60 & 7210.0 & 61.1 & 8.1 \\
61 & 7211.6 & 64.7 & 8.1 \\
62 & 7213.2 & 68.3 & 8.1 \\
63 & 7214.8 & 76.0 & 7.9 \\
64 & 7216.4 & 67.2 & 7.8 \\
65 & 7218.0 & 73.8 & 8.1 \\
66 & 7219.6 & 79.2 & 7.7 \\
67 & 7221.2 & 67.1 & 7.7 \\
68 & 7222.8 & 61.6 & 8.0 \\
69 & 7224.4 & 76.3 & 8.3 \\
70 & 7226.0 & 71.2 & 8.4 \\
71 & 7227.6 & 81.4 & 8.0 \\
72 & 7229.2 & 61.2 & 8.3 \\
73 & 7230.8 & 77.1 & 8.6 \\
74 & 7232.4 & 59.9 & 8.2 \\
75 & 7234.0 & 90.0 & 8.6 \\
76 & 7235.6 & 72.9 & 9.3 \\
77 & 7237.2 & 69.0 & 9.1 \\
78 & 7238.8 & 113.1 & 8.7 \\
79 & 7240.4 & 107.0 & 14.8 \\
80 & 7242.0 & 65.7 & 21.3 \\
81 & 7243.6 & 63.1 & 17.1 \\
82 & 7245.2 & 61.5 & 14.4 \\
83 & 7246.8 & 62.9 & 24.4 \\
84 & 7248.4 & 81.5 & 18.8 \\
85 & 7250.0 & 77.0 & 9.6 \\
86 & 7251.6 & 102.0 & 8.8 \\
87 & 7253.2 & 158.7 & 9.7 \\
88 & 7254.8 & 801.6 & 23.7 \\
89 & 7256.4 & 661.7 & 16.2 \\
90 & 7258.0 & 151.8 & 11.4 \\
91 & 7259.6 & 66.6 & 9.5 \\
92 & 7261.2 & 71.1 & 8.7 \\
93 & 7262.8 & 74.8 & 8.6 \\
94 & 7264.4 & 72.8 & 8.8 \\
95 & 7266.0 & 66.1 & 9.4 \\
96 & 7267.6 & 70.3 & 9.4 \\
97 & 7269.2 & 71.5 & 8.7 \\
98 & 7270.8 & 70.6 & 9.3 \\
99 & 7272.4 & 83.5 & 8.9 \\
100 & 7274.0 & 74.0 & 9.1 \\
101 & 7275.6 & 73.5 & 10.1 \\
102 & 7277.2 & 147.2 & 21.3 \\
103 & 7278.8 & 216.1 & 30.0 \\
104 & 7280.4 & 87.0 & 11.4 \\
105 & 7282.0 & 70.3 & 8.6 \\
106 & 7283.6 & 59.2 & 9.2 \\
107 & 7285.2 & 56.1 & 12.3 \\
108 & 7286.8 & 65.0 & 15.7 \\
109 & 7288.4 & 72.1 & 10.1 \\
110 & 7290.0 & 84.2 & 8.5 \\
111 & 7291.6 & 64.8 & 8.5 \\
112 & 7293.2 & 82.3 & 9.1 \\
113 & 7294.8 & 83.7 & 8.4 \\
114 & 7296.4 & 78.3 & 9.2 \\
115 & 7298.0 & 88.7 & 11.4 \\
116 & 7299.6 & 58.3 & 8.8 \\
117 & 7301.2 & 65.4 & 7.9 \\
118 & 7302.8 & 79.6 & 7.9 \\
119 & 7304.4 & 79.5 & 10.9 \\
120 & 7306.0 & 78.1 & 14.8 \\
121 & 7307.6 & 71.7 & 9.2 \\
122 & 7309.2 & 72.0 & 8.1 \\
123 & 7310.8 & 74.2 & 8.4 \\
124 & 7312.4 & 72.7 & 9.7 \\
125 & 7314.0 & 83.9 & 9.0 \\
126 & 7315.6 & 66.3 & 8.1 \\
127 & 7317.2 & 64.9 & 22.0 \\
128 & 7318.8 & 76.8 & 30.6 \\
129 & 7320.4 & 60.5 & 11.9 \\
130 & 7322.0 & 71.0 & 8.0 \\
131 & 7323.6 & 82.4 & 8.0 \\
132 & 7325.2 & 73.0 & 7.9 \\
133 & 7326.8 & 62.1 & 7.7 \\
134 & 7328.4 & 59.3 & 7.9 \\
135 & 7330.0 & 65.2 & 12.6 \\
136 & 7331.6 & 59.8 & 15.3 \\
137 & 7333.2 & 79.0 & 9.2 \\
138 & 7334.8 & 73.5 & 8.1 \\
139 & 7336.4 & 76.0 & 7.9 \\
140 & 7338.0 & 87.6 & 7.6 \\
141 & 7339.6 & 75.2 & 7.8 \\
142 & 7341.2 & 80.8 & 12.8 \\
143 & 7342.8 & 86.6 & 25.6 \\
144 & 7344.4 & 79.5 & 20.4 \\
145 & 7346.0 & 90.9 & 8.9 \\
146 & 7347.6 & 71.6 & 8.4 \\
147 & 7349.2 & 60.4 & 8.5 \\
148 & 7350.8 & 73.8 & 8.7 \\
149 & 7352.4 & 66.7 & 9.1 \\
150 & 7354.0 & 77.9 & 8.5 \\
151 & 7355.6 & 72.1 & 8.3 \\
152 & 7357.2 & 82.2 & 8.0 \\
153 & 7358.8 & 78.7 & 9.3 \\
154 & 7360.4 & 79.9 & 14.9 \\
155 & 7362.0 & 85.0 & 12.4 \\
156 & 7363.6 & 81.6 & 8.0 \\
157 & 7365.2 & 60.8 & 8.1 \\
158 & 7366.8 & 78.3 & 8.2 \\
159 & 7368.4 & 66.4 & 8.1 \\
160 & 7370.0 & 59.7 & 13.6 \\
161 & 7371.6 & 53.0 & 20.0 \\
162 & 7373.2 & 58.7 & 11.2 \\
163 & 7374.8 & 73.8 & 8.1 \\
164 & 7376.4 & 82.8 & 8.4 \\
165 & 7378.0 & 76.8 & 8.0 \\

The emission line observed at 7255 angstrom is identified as Halpha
